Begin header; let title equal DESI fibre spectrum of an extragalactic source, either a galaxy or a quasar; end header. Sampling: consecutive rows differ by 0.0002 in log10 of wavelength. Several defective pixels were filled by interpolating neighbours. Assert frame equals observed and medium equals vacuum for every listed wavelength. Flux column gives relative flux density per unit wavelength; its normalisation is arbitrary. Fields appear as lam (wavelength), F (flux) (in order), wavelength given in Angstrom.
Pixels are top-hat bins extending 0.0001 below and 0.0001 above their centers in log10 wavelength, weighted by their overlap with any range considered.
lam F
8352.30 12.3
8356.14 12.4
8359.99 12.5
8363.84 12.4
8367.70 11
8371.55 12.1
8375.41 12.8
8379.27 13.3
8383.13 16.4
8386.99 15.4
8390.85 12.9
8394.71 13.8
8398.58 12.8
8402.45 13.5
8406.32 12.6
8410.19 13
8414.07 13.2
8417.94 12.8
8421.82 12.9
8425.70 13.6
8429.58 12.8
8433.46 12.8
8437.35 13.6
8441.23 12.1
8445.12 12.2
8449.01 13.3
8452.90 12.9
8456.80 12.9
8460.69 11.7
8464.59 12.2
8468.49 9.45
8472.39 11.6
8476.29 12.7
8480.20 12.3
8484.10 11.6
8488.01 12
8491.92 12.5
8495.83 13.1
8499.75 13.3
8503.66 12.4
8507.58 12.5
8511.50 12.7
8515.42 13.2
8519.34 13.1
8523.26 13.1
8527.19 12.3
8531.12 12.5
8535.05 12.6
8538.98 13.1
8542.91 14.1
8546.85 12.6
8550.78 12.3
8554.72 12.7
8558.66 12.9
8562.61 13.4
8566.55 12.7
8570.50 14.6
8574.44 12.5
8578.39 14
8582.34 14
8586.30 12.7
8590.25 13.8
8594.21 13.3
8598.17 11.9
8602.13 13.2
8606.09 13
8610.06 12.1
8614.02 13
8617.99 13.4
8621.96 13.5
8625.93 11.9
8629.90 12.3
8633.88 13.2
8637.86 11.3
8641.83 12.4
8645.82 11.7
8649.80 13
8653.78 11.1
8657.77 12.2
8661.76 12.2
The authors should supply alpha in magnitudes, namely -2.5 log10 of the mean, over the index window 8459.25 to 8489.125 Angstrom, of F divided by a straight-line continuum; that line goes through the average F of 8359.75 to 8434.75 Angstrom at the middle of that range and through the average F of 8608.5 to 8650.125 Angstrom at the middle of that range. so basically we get 0.11 mag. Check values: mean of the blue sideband 13.1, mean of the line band 11.7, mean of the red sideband 12.5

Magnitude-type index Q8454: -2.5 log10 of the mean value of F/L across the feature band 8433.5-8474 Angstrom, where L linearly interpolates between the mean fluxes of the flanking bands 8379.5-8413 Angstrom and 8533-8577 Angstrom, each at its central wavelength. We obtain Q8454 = 0.11 mag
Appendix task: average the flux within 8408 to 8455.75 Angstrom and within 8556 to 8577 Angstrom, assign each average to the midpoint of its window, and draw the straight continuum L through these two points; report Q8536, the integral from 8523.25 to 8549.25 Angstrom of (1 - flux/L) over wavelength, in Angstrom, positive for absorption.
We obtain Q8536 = 0.56 Angstrom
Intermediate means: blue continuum 12.9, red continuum 13.2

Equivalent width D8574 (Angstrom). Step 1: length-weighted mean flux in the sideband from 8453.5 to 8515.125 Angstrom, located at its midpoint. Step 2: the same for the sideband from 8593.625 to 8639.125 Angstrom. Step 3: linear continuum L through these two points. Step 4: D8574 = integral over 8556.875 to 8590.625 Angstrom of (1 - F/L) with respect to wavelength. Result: -2.3 Angstrom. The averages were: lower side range 12.2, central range 13.4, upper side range 12.7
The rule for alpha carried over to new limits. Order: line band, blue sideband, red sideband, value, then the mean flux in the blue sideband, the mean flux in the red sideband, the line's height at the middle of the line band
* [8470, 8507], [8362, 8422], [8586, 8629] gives 0.06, 13.2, 12.9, 13.1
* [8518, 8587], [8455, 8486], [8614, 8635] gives -0.06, 11.8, 12.9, 12.4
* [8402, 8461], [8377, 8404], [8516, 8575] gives 0.07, 14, 13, 13.7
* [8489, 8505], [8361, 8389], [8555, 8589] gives 0.04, 13.3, 13.3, 13.3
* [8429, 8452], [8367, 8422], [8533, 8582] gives 0.04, 13.3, 13.2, 13.3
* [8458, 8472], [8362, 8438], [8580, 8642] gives 0.16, 13.2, 12.8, 13.1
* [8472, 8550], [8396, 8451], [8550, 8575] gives 0.03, 13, 13.1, 13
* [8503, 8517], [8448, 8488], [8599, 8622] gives -0.04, 12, 12.9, 12.3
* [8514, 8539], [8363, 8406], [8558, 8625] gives 0.03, 13.3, 13.2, 13.2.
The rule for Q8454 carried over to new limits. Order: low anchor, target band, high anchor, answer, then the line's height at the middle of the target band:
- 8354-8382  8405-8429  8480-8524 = -0.04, 12.5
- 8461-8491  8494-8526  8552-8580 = -0.05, 12.3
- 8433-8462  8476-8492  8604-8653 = 0.05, 12.7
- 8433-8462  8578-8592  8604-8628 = -0.06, 12.8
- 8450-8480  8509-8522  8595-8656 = -0.07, 12.1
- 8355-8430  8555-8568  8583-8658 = -0.02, 12.7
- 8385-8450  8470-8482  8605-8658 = 0.07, 12.9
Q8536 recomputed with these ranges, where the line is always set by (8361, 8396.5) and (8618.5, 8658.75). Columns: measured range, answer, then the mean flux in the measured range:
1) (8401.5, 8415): 0.2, 13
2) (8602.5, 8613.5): -0.2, 12.7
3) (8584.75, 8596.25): -0.7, 13.3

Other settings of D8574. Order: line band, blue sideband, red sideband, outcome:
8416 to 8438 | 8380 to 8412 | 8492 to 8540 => 0.8 Angstrom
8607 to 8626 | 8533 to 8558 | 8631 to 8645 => -0.7 Angstrom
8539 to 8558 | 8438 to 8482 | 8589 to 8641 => -0.7 Angstrom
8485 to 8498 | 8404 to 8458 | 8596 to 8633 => 0.4 Angstrom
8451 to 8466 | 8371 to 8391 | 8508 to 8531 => 1.0 Angstrom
